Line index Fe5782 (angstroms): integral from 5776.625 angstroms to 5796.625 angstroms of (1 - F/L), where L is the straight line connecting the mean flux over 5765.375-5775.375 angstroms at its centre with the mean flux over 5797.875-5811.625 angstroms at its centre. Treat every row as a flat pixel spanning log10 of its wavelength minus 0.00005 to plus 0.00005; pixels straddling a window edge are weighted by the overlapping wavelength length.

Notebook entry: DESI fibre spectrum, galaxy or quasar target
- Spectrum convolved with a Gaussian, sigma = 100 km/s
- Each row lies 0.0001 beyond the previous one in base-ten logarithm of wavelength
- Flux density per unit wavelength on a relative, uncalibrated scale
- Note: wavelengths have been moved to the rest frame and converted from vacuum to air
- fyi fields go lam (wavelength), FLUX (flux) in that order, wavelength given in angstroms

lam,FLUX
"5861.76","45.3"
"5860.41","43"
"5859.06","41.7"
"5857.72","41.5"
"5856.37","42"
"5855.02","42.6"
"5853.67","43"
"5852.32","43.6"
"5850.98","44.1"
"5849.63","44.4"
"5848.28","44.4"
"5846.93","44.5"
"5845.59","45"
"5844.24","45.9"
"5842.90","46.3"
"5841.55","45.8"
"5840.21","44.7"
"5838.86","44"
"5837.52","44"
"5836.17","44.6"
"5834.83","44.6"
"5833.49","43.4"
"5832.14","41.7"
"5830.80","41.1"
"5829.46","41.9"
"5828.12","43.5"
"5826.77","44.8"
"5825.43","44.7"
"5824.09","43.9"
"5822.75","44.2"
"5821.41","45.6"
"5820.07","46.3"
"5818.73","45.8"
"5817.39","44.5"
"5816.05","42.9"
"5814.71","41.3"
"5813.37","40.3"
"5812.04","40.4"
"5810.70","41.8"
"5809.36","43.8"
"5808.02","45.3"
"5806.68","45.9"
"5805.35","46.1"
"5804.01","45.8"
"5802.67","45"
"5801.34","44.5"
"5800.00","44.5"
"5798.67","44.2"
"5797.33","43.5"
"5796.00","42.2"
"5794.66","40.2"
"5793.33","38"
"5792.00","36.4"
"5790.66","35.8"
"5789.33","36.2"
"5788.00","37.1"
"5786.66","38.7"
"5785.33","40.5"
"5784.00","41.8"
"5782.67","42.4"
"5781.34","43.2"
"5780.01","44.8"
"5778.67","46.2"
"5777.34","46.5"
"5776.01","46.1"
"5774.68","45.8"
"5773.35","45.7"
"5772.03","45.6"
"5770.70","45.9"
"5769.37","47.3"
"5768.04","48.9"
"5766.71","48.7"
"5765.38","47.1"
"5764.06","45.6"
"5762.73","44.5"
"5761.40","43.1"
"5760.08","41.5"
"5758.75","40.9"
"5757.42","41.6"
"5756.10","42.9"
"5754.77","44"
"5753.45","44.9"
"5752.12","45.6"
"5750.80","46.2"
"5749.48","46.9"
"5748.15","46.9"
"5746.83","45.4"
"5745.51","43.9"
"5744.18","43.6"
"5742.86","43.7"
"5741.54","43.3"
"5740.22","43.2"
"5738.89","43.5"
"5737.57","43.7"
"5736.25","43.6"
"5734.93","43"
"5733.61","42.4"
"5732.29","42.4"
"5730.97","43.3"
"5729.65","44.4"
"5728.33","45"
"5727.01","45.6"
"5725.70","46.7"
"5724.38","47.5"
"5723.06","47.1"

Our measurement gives 2.2 angstroms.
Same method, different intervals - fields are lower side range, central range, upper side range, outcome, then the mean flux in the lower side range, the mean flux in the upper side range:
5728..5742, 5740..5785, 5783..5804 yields -2.8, 43.4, 40.8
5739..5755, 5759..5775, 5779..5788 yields -1.0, 44.8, 41.7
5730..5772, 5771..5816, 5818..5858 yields 1.7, 44.4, 44.1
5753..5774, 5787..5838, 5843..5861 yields 1.6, 44.9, 43.6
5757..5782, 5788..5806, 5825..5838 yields 1.2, 45.2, 43.4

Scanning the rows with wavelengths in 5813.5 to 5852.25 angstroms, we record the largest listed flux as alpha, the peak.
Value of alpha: 46.3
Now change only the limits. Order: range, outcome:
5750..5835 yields 48.9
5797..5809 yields 46.1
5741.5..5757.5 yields 46.9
